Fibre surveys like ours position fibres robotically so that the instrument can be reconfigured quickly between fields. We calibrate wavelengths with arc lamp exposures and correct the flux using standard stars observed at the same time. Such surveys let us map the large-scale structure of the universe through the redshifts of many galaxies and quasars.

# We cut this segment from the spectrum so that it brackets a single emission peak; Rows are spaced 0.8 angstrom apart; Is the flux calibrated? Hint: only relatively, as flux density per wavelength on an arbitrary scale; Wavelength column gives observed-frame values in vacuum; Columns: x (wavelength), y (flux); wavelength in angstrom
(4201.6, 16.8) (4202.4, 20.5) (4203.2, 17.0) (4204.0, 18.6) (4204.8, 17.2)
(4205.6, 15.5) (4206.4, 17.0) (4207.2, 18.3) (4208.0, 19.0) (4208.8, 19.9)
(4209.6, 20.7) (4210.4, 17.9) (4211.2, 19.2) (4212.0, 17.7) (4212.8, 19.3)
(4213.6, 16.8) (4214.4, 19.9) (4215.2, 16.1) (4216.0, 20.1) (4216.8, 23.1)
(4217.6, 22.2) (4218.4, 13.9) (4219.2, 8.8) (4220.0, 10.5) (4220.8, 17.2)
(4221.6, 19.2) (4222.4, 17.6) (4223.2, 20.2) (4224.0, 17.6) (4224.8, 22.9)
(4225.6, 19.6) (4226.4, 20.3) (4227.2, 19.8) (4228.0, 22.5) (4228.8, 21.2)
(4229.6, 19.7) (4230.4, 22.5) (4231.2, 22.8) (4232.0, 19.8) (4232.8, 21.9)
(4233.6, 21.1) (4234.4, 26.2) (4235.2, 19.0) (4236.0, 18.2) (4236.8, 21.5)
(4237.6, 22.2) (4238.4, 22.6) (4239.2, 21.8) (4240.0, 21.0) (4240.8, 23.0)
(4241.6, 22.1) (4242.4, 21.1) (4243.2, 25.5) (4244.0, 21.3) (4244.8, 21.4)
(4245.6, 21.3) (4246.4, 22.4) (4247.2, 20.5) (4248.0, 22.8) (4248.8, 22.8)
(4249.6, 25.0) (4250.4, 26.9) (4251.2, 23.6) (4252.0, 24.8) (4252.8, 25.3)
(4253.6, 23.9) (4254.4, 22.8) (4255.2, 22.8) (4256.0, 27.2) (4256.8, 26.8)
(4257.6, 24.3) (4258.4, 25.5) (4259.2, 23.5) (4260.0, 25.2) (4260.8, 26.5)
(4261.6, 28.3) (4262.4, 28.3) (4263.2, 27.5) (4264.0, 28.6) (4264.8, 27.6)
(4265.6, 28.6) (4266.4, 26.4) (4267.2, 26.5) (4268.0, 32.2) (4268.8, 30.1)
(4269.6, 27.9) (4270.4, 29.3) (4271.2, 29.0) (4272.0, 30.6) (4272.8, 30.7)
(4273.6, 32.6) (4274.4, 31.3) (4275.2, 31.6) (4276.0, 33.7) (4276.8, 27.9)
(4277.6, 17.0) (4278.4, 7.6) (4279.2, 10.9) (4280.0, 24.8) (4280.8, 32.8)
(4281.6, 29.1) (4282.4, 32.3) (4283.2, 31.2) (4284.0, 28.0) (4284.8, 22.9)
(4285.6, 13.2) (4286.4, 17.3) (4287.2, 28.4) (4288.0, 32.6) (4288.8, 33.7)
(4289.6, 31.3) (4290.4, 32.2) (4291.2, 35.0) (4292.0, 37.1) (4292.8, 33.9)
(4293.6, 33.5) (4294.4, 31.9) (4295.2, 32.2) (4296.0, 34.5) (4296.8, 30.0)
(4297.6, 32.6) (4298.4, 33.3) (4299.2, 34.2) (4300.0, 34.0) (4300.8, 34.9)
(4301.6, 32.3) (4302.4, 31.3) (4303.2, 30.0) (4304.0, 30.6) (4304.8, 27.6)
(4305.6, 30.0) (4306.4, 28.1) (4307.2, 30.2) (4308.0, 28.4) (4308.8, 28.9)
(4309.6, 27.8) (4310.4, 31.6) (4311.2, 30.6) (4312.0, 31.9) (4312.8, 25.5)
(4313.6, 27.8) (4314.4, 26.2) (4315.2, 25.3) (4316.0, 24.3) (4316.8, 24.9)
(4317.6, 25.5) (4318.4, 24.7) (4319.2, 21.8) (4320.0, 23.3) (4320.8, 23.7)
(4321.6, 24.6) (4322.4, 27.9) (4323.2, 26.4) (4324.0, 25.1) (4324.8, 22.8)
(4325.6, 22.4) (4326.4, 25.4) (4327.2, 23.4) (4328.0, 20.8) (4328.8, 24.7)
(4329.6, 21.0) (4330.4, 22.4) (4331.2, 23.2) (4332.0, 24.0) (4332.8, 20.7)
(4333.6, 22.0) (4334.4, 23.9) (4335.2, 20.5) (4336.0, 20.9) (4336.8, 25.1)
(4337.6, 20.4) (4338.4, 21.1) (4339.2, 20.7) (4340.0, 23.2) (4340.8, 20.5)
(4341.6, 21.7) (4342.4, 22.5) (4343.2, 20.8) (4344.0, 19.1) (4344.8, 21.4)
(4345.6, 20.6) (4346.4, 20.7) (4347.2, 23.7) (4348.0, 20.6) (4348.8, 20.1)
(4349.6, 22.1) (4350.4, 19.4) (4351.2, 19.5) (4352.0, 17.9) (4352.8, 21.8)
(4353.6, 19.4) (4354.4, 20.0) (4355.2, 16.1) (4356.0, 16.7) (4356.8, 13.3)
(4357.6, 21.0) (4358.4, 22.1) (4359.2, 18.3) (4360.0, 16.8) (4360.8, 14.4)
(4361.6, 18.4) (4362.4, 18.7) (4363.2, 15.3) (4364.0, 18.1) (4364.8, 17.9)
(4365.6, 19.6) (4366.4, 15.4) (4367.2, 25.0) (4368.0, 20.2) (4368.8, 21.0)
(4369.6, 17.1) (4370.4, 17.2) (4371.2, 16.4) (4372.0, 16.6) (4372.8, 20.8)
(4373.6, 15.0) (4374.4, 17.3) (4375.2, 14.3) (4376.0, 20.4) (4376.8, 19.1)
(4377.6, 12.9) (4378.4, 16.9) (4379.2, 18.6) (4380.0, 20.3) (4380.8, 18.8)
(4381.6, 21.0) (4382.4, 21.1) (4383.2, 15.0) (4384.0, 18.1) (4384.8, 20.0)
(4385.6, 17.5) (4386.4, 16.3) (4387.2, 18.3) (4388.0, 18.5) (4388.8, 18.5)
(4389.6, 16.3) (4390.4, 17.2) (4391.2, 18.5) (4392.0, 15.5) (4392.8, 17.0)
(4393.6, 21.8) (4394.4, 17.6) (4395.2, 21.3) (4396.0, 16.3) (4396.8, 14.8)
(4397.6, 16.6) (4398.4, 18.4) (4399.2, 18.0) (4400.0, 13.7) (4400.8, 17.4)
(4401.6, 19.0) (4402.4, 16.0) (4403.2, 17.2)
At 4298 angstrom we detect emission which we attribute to C IV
